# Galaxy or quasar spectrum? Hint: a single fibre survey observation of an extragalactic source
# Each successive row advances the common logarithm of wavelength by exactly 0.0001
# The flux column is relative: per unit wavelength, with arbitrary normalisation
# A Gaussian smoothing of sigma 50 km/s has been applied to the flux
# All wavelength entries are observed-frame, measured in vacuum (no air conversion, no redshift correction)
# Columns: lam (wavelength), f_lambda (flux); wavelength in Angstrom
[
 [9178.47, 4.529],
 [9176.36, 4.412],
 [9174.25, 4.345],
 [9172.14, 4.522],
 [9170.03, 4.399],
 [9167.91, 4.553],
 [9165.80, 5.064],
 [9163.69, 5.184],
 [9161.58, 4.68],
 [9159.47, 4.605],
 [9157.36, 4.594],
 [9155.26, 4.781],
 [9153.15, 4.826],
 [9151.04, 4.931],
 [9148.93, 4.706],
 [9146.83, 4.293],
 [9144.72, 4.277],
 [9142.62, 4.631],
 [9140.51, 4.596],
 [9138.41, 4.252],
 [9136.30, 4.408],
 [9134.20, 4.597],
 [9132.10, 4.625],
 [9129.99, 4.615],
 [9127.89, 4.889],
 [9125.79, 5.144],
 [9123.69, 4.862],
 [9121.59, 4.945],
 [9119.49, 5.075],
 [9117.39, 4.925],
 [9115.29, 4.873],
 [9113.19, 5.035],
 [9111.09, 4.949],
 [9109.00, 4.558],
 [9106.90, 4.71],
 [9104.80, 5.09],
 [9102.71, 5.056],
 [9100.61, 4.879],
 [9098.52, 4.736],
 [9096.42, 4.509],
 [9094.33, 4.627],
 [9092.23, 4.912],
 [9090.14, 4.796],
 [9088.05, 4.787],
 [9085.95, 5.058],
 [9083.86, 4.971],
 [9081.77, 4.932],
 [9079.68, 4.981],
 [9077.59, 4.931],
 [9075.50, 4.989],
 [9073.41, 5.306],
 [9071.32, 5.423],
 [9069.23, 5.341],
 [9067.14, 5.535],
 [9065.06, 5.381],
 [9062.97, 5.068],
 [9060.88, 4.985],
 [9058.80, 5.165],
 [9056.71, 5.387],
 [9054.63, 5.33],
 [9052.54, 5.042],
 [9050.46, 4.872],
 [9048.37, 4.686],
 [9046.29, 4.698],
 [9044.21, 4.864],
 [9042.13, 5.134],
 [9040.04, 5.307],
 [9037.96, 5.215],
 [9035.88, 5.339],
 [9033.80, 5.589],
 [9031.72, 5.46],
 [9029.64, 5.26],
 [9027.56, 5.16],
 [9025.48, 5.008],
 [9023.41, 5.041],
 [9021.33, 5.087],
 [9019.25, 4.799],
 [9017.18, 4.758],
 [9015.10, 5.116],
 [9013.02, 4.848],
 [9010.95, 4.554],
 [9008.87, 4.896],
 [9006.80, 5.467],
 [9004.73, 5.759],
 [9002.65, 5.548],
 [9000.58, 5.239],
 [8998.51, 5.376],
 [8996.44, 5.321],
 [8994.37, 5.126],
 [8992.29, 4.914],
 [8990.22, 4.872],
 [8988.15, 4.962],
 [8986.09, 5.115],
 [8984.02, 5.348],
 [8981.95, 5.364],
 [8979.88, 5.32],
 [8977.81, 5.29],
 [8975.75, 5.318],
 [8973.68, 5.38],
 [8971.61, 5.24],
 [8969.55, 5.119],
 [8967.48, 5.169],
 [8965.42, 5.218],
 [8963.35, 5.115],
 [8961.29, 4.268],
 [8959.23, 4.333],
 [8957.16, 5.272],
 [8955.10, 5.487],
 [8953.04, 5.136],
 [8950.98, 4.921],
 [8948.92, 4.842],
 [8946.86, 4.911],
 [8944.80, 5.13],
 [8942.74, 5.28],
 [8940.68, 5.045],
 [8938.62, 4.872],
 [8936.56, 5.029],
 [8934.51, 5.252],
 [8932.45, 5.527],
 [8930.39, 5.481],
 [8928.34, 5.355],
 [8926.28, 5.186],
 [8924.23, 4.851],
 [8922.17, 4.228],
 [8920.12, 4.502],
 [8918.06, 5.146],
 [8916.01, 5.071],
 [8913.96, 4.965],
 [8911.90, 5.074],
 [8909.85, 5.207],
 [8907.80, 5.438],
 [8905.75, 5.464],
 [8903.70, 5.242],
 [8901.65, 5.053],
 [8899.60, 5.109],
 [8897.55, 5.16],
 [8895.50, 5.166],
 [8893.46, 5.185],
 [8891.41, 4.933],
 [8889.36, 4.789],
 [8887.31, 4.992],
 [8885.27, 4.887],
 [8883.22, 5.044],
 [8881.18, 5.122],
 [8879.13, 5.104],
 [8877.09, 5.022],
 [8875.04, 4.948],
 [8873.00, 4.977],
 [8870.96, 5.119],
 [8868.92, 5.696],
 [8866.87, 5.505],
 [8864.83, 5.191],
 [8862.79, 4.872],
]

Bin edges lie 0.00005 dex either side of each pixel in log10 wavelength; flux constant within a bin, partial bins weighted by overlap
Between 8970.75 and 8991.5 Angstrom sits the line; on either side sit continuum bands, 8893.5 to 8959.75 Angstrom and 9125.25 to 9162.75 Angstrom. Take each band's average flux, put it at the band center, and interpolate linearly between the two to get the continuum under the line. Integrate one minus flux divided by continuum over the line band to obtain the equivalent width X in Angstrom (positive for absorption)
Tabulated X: -1.0 Angstrom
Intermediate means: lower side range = 5.09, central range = 5.22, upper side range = 4.63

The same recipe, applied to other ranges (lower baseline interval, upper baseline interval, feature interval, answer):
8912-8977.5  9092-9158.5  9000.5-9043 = -2.1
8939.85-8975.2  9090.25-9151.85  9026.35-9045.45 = -1.3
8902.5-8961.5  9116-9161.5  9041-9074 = -2.0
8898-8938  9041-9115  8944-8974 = 0.3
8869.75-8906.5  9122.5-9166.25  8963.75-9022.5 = -2.9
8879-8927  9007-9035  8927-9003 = -1.5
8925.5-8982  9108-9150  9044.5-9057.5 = -0.2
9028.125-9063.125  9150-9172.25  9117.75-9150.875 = 1.1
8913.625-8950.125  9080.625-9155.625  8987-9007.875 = -1.3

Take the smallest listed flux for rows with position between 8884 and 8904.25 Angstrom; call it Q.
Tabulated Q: 4.789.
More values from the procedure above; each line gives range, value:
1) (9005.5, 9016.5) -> 4.554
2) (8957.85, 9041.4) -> 4.268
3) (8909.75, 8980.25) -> 4.228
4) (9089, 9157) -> 4.252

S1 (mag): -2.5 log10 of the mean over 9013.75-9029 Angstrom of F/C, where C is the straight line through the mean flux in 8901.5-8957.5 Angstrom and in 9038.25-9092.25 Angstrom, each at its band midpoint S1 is 0.02 mag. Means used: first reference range 5.11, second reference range 5.08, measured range 5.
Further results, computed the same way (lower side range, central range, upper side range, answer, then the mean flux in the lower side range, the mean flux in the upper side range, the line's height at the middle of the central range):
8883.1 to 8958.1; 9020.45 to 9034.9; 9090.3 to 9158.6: -0.07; 5.09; 4.75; 4.91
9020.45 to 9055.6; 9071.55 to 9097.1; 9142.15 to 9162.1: 0.00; 5.12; 4.63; 4.92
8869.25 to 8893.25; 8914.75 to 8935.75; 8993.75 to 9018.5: 0.00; 5.02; 5.16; 5.07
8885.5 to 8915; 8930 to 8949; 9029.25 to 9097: -0.01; 5.12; 5.09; 5.11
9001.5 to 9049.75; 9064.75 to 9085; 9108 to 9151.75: -0.05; 5.11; 4.72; 4.93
